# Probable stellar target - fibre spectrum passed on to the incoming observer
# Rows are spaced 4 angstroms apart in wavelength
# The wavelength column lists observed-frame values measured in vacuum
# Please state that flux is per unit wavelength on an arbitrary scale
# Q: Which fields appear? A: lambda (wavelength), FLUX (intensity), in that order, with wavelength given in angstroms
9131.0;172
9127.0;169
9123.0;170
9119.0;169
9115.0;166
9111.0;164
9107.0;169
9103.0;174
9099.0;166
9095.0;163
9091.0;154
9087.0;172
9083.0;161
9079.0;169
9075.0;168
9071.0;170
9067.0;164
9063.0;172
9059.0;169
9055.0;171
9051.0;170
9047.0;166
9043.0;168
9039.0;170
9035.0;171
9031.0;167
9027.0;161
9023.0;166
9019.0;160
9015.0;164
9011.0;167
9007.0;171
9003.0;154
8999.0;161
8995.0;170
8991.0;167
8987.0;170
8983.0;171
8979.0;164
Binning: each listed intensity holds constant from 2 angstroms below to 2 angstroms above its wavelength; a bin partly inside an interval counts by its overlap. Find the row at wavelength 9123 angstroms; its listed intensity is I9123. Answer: 170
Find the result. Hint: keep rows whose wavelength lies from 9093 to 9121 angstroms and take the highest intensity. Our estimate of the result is 174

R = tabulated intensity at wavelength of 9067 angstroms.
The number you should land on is 164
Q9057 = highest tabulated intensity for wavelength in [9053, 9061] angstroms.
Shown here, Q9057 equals 171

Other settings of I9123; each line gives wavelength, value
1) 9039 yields 170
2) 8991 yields 167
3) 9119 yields 169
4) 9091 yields 154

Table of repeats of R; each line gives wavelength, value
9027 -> 161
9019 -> 160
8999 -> 161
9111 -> 164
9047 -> 166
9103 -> 174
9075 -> 168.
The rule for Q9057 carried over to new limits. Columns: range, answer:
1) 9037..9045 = 170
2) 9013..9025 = 166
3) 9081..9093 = 172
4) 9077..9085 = 169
